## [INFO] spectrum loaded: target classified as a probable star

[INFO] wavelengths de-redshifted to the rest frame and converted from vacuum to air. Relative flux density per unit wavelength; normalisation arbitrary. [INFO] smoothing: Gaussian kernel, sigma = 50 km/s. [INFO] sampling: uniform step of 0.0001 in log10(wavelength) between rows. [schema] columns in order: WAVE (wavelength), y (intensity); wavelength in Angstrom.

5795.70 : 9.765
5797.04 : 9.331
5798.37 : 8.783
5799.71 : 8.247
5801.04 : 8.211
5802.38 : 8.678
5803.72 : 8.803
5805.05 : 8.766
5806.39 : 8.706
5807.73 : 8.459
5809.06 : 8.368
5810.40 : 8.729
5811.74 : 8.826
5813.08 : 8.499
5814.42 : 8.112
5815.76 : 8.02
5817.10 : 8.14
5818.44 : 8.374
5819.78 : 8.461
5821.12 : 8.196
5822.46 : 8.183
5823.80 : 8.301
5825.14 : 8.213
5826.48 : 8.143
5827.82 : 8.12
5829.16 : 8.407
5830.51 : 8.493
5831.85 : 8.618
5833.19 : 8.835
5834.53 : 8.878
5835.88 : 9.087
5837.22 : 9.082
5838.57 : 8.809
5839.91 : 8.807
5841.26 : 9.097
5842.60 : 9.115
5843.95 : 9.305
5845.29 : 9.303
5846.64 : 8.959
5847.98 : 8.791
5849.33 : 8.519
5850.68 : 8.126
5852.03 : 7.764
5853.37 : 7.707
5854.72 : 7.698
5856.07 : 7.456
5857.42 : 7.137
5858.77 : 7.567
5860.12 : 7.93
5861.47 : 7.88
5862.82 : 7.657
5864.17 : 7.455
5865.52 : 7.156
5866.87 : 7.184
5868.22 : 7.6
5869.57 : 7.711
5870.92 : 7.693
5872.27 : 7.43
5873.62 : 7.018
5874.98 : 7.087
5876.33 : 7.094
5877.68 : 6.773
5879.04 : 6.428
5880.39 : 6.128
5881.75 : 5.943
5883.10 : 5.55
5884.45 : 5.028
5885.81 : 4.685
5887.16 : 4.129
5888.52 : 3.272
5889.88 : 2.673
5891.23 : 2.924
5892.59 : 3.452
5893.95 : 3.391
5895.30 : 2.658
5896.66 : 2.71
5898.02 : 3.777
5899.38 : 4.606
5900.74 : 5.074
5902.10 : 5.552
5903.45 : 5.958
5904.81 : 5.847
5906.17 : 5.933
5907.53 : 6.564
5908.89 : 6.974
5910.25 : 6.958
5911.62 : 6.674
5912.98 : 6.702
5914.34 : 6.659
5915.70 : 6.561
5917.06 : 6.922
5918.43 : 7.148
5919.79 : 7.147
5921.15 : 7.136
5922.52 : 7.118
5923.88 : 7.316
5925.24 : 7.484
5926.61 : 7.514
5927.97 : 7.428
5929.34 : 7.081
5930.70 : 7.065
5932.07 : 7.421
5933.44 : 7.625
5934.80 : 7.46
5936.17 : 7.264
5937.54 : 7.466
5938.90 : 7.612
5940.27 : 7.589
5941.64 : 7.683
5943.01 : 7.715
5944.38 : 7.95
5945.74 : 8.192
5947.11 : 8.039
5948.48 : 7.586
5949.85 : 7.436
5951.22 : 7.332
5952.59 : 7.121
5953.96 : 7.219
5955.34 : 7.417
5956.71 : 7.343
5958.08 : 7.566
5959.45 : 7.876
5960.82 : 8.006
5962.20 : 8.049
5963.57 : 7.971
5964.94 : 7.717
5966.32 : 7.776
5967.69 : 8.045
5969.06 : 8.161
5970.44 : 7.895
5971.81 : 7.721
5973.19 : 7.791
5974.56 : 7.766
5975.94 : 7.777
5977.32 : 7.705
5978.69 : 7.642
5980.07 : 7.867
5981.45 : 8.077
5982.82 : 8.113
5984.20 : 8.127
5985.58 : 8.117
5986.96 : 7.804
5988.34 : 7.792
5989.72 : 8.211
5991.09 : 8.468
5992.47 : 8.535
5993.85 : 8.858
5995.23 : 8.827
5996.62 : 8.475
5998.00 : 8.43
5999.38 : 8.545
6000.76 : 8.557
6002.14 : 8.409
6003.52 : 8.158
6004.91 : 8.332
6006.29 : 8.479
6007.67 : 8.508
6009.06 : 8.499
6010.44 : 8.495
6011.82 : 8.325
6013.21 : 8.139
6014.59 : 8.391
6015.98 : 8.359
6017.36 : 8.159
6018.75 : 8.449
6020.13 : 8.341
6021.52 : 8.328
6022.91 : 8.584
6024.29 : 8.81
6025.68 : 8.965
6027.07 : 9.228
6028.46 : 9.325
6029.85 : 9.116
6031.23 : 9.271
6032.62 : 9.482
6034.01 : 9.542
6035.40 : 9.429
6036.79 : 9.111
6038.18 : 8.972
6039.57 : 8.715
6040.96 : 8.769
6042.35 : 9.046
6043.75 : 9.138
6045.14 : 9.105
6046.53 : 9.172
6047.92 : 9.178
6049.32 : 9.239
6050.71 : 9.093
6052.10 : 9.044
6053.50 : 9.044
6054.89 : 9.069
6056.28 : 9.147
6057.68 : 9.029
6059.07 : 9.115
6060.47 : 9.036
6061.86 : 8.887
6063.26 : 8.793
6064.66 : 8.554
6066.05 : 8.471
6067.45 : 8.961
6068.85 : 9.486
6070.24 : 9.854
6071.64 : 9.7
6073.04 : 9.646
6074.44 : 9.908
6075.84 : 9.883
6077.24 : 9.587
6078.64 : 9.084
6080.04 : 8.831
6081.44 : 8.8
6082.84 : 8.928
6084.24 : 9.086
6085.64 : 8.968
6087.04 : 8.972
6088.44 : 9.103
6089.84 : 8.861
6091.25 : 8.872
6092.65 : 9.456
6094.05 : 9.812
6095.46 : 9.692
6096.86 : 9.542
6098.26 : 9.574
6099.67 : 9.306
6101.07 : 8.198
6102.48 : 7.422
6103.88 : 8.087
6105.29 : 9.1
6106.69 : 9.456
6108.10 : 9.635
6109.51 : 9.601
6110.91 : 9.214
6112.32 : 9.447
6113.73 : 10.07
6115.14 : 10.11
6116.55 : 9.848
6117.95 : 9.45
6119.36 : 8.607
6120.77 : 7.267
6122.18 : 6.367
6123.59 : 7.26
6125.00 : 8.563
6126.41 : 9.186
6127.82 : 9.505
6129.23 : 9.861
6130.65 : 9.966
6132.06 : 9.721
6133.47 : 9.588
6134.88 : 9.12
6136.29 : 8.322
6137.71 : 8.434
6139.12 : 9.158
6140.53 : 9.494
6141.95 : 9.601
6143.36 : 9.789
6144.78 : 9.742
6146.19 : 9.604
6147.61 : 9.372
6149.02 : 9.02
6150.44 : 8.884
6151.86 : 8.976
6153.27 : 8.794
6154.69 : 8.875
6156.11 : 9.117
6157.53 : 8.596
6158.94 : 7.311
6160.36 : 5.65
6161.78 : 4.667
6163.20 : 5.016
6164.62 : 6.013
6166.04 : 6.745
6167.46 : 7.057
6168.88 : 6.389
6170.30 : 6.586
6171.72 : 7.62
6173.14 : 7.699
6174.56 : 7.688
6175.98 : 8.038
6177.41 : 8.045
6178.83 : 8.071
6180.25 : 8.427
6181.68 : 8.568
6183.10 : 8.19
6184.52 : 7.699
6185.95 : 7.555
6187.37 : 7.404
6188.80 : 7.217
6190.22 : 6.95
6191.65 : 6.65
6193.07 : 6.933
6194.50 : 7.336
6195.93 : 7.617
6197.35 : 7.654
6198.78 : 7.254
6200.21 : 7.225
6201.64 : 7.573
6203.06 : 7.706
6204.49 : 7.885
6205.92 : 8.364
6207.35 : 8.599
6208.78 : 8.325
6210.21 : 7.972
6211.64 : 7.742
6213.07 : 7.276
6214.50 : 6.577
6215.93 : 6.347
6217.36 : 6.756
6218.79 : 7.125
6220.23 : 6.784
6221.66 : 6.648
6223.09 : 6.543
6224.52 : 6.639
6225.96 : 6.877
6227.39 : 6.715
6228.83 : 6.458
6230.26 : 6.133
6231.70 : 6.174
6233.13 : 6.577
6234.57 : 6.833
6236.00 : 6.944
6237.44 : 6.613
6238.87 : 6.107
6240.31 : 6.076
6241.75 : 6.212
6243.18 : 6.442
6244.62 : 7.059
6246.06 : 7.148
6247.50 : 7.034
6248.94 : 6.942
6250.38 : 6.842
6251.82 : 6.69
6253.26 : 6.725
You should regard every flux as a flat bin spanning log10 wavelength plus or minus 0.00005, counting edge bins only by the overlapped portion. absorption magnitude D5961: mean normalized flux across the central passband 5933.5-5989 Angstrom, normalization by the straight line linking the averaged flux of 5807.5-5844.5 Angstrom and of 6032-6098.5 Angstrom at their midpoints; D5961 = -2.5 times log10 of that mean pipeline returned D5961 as 0.15 mag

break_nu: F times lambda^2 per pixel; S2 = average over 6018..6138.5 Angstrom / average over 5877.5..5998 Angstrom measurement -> 1.4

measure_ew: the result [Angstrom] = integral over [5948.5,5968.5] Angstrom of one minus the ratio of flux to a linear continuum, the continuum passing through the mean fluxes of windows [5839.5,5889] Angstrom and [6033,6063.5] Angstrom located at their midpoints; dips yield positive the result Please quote 1.42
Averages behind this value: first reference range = 7.31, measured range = 7.64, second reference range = 9.08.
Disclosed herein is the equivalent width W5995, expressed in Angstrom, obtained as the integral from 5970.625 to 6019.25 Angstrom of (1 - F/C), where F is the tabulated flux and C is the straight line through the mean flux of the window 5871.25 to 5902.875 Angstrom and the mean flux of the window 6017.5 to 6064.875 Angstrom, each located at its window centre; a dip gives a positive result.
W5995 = -2.77 Angstrom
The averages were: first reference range 4.96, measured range 8.22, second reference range 9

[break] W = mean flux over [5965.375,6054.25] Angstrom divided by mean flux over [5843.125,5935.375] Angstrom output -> 1.30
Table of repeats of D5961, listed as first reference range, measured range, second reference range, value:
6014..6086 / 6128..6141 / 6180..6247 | -0.16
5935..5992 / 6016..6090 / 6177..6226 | -0.18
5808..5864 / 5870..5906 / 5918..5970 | 0.48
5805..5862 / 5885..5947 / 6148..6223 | 0.31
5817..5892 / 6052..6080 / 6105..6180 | -0.12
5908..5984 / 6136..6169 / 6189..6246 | -0.14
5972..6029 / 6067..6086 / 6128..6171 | -0.13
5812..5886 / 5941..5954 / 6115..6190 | 0.05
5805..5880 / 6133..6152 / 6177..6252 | -0.25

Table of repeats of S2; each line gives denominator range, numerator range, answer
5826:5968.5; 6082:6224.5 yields 1.26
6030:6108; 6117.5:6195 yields 0.91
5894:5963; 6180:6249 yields 1.14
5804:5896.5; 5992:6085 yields 1.28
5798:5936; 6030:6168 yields 1.33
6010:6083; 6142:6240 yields 0.87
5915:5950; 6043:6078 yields 1.29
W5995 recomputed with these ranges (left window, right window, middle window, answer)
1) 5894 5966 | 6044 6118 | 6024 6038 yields -1.3 Angstrom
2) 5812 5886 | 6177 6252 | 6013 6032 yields -2.9 Angstrom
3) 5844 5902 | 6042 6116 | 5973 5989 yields -0.1 Angstrom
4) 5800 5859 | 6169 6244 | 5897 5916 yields 5.3 Angstrom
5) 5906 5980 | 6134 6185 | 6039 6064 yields -4.1 Angstrom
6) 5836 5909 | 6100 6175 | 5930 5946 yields -1.1 Angstrom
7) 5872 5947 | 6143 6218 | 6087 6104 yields -4.3 Angstrom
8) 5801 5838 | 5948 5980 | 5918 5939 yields 1.5 Angstrom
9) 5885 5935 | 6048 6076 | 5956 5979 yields -2.4 Angstrom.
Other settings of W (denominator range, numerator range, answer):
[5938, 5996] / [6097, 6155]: 1.15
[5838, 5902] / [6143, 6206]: 1.17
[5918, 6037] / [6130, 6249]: 0.94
